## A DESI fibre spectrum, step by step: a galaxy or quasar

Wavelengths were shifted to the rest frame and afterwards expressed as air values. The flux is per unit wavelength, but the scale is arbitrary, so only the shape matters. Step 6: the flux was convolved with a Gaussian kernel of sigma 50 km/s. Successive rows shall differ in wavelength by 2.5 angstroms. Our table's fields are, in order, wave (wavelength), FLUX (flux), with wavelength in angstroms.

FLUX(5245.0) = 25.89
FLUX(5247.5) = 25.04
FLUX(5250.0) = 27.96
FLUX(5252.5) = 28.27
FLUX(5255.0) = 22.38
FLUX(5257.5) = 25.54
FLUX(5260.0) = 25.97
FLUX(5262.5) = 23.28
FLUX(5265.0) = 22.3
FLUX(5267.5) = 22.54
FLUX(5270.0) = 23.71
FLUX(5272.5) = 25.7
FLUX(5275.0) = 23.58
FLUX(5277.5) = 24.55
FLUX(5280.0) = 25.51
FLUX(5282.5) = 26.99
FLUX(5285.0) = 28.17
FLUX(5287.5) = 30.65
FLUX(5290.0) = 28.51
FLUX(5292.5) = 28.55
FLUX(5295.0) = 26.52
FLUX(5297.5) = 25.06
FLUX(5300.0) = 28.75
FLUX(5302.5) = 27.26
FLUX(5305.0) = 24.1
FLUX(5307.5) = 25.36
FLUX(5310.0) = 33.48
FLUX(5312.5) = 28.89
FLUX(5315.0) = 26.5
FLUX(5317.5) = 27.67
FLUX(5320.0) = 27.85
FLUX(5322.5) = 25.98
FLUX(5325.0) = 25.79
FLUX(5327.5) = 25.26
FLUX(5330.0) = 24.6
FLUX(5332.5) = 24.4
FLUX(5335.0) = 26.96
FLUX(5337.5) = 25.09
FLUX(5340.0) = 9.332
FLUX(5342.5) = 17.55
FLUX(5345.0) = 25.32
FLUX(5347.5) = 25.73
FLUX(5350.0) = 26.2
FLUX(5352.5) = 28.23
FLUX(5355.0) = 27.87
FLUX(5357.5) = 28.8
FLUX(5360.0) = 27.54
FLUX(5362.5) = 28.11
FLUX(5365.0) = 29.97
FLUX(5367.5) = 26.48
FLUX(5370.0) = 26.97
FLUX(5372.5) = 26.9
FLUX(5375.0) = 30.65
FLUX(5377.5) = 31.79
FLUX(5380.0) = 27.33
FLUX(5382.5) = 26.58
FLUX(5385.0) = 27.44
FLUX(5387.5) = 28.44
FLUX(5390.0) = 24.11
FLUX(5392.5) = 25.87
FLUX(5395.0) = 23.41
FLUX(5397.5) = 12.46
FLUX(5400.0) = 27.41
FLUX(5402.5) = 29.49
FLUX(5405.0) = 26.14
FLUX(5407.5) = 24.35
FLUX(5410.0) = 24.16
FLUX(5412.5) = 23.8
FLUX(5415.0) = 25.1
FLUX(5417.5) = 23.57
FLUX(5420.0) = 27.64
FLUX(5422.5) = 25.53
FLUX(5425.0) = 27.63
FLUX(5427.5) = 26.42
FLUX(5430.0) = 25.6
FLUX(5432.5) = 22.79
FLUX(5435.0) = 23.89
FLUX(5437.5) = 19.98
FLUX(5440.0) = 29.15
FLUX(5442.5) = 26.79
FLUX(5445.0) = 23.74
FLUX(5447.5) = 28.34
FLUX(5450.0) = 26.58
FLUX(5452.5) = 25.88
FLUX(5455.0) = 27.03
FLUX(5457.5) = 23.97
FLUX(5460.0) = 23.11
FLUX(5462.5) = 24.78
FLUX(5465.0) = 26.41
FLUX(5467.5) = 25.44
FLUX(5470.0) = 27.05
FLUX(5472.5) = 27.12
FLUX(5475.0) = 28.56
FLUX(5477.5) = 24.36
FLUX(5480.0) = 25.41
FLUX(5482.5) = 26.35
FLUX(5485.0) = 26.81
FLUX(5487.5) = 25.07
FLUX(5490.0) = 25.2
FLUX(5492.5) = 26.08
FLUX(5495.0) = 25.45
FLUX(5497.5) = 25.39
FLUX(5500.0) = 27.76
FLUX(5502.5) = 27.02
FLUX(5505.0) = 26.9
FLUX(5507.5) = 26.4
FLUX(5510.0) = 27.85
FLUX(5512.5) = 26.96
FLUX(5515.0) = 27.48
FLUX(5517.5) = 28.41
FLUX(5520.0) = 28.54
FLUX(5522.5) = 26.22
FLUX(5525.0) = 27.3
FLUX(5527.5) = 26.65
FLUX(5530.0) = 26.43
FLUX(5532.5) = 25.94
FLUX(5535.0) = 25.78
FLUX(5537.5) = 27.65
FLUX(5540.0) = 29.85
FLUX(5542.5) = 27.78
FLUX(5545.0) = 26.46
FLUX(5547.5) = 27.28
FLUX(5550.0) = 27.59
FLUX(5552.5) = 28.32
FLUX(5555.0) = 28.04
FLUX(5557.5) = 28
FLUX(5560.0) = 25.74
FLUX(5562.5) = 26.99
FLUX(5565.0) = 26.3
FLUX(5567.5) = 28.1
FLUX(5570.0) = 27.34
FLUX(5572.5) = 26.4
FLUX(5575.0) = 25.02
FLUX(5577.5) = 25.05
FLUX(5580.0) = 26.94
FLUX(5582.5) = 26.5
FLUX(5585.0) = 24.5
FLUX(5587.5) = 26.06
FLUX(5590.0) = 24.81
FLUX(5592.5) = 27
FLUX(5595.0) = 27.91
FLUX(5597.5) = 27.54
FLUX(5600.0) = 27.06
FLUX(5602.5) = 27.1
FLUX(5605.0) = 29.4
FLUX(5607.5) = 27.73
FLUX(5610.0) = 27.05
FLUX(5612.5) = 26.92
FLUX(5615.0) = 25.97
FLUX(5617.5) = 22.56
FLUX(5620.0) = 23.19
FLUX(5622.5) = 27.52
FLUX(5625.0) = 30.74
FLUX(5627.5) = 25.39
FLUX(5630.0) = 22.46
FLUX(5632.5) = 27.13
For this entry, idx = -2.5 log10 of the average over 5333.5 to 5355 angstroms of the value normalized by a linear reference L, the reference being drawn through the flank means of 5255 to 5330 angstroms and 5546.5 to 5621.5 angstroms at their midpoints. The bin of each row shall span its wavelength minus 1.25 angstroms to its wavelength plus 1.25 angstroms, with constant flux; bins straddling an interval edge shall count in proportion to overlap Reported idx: 0.13 mag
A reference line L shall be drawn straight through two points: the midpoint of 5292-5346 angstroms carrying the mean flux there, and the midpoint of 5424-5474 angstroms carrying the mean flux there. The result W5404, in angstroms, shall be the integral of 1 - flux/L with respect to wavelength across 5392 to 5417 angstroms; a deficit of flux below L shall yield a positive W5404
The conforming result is 1.35 angstroms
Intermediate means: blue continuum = 25.4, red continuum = 25.6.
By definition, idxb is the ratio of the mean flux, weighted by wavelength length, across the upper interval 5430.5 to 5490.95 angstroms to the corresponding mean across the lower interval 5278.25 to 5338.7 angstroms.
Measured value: 0.95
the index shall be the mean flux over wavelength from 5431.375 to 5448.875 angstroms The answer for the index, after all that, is 25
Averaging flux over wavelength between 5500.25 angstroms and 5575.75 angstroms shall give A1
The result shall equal 27.2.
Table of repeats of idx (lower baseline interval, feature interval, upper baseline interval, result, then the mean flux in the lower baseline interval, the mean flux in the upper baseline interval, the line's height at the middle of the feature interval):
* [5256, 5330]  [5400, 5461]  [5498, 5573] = 0.06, 26.3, 27.2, 26.8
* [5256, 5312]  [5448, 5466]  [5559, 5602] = 0.04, 26.2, 26.4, 26.3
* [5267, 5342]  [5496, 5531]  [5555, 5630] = -0.03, 25.9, 26.5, 26.4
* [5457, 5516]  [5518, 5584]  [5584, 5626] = -0.02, 26.1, 26.6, 26.4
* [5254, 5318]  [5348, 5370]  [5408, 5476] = -0.08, 26.2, 25.5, 25.9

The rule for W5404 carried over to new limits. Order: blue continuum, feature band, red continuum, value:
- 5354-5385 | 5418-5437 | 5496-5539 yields 1.65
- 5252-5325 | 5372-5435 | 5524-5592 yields 1.83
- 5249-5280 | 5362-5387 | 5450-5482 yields -2.92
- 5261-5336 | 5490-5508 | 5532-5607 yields 0.30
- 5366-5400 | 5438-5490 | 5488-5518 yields 0.97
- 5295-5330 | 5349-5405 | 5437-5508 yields -0.67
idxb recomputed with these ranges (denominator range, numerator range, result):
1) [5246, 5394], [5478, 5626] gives 1.02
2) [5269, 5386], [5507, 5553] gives 1.03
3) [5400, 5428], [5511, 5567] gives 1.05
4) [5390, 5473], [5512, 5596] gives 1.07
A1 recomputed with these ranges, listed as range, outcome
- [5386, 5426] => 24.9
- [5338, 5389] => 26.3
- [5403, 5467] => 25.3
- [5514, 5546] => 27.3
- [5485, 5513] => 26.4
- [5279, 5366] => 26.4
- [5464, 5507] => 26.3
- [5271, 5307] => 26.7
